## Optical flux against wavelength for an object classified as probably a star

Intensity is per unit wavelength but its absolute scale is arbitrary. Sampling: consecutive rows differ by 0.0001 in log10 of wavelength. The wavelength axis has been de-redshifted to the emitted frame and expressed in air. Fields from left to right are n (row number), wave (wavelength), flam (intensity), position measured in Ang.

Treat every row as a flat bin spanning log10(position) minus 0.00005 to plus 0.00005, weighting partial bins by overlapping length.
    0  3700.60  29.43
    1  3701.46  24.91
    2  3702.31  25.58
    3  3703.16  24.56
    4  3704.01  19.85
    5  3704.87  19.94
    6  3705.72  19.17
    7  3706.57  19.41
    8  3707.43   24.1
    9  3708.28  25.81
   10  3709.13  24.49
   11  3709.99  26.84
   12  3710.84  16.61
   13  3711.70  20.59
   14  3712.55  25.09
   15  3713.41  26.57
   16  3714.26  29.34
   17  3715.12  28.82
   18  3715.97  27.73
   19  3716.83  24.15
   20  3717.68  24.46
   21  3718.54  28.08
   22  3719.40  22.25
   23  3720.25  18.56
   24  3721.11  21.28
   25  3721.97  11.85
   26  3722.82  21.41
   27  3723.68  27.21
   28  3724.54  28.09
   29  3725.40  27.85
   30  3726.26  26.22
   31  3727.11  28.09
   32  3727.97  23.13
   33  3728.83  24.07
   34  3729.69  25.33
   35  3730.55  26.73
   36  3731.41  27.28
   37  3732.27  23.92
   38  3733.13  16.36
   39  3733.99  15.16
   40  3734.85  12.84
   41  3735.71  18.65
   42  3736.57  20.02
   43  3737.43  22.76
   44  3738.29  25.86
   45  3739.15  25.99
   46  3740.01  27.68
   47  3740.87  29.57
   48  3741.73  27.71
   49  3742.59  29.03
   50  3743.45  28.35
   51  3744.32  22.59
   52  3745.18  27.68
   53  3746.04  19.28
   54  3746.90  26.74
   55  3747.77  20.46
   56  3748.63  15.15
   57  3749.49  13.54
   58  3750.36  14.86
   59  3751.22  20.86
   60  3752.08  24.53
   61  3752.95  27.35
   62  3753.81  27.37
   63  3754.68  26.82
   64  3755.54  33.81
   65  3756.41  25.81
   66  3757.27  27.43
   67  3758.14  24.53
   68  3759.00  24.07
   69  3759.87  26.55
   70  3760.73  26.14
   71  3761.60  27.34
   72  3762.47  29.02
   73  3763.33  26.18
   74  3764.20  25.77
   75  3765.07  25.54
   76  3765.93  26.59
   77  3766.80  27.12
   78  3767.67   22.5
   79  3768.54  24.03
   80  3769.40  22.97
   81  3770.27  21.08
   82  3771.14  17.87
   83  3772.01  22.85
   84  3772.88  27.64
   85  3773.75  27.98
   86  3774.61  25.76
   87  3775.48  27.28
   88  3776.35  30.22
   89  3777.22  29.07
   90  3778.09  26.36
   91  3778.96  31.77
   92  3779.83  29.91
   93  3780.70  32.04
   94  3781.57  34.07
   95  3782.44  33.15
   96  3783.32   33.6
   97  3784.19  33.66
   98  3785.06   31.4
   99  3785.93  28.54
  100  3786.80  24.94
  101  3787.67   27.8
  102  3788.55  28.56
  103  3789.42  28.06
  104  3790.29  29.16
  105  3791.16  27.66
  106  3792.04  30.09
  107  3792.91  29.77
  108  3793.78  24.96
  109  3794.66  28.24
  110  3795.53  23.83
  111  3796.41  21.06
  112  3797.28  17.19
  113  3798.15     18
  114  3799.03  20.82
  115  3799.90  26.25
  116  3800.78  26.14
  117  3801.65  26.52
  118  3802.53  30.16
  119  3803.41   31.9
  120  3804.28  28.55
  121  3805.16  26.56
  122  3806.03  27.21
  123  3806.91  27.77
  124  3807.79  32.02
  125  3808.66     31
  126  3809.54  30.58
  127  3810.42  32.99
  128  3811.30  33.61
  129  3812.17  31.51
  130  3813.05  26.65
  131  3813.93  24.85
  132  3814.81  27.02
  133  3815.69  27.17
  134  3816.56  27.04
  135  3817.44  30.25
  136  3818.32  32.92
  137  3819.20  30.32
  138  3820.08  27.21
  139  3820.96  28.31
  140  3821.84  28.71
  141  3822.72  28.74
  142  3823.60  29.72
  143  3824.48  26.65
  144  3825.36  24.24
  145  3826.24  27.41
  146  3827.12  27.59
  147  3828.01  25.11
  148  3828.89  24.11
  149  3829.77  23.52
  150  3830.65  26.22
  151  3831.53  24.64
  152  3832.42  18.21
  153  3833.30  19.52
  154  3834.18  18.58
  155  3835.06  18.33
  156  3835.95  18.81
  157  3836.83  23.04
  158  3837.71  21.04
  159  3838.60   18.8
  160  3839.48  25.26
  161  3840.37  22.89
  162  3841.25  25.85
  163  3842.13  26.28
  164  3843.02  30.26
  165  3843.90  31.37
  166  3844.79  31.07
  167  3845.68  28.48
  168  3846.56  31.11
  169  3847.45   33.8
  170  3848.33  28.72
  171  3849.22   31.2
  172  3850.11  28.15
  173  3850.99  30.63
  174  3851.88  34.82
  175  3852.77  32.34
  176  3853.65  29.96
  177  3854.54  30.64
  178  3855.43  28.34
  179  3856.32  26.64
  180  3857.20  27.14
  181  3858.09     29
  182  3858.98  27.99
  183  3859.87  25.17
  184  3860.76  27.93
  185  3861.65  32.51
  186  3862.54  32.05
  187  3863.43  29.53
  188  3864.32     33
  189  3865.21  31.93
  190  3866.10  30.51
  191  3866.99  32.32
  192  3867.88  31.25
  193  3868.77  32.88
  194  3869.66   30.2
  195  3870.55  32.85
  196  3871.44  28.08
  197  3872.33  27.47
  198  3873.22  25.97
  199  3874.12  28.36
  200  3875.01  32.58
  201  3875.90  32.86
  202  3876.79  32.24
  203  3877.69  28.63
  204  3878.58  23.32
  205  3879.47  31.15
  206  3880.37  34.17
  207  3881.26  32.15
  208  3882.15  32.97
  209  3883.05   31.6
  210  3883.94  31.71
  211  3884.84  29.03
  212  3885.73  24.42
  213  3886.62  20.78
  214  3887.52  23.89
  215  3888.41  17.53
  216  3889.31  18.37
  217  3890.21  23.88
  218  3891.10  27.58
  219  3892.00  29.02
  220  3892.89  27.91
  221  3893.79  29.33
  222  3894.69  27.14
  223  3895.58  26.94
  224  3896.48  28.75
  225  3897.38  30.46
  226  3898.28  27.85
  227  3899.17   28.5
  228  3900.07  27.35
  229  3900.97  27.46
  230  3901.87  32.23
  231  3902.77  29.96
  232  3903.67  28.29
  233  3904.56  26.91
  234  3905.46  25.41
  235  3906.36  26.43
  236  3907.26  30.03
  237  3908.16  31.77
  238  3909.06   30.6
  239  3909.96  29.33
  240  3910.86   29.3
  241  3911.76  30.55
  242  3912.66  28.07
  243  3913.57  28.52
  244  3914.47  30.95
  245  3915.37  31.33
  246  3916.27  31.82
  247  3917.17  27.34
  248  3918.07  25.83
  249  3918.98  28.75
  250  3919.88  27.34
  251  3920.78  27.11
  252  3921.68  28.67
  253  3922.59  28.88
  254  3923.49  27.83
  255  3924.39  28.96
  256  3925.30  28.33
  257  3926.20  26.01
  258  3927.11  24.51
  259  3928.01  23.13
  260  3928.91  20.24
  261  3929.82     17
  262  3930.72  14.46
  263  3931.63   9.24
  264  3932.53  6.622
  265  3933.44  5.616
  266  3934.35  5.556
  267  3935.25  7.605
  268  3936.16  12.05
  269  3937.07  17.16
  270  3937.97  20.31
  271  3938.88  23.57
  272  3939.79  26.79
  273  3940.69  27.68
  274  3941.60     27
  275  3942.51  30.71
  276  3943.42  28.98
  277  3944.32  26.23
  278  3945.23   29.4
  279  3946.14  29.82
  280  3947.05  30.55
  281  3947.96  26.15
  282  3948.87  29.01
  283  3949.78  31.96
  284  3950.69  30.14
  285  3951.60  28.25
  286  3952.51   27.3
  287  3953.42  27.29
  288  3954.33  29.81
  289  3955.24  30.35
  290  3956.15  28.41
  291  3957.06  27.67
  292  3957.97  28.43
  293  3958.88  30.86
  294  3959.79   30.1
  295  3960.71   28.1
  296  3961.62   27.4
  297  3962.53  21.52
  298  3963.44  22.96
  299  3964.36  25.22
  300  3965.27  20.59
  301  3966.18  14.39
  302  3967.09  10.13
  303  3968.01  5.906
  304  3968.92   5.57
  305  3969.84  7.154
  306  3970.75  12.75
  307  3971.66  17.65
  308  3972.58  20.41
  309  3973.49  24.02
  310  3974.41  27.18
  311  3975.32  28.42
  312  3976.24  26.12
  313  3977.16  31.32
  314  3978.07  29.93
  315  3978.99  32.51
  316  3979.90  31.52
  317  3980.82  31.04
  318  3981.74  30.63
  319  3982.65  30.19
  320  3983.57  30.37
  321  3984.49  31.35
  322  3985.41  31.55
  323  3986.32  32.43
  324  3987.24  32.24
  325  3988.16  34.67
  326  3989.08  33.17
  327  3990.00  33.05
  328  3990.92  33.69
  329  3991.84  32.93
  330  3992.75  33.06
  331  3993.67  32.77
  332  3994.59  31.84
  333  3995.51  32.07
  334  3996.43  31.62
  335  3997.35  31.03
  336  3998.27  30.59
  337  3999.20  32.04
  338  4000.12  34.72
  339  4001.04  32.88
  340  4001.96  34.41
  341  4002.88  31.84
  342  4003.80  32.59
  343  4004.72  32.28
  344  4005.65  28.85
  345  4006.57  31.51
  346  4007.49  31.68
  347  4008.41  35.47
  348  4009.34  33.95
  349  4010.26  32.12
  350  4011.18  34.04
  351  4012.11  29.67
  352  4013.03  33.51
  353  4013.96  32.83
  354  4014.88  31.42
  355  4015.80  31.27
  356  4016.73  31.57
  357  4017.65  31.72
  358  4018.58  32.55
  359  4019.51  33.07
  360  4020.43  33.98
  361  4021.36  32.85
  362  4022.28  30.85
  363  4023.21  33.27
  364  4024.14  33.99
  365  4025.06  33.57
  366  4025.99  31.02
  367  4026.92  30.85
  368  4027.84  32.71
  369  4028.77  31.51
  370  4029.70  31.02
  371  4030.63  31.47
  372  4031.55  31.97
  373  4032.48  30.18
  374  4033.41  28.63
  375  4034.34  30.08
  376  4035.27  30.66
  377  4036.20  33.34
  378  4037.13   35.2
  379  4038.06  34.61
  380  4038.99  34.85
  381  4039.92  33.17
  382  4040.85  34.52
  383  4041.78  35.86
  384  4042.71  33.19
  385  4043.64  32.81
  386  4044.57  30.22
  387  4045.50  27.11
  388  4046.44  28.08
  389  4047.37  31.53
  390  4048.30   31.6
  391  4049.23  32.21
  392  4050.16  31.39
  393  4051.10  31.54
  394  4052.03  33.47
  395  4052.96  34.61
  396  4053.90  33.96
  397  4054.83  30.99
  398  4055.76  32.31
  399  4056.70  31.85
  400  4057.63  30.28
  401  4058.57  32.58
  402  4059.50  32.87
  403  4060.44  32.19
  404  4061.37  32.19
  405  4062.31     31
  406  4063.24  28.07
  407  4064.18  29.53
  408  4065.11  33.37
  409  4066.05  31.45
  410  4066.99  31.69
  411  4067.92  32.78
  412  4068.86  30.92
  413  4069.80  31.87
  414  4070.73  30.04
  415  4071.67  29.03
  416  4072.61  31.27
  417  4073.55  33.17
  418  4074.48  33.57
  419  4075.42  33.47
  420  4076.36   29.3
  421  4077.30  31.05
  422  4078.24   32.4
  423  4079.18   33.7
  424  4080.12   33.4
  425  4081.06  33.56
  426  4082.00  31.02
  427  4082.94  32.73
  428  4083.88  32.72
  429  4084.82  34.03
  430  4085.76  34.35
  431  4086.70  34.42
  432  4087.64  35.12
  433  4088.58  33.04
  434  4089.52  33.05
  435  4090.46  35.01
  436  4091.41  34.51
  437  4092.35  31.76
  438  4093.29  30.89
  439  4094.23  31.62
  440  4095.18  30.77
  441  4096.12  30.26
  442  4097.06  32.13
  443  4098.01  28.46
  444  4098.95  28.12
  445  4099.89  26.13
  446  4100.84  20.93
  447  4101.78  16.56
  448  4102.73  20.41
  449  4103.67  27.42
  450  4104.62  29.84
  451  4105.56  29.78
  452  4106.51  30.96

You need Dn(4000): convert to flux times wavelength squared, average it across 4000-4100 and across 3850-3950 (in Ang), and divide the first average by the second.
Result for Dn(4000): 1.28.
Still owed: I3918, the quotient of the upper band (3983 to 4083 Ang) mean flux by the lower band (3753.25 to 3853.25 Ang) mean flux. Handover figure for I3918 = 1.18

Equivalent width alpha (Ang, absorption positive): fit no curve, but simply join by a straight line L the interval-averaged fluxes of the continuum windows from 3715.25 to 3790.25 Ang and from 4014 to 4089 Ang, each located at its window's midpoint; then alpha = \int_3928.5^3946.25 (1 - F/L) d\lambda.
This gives 6.3 Ang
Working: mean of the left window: 25.3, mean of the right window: 32.1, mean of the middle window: 19.1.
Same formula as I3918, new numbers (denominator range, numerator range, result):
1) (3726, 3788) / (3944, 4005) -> 1.09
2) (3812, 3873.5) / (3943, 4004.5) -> 1.00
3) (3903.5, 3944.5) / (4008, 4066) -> 1.32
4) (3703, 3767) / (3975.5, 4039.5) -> 1.34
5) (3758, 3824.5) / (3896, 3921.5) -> 1.05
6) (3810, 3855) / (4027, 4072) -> 1.17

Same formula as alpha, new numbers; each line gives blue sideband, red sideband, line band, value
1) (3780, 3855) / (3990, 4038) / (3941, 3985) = 7.52 Ang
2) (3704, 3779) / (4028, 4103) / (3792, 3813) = -1.38 Ang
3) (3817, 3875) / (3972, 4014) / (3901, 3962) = 8.21 Ang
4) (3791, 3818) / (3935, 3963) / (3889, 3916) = -1.58 Ang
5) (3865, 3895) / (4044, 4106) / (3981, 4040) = -3.88 Ang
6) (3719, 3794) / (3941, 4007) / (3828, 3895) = -2.74 Ang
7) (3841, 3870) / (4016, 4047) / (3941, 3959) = 1.34 Ang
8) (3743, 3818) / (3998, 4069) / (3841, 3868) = -1.68 Ang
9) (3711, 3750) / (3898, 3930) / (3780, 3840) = -3.49 Ang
